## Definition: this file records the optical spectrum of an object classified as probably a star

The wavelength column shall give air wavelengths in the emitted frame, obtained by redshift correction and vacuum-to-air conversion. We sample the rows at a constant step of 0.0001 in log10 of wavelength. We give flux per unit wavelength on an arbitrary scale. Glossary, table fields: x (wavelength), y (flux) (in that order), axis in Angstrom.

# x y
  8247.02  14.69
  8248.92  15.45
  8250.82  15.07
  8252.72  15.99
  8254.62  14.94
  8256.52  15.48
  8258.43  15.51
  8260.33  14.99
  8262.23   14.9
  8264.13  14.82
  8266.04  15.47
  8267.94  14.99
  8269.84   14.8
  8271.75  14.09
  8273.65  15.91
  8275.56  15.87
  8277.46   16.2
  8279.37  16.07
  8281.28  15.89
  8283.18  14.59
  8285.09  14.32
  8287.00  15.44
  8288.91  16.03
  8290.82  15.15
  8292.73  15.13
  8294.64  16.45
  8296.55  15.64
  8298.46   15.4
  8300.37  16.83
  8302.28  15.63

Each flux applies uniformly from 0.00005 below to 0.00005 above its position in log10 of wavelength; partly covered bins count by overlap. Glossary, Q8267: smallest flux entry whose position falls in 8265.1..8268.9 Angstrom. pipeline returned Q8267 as 14.99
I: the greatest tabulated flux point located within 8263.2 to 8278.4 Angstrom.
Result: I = 16.2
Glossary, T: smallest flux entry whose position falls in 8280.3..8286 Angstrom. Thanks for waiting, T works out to 14.32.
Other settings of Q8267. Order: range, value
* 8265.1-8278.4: 14.09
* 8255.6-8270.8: 14.8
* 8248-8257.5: 14.94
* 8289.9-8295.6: 15.13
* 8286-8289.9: 15.44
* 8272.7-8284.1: 14.59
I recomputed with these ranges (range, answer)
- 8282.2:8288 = 15.44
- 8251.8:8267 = 15.99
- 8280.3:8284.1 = 15.89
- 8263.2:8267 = 15.47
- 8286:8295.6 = 16.45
